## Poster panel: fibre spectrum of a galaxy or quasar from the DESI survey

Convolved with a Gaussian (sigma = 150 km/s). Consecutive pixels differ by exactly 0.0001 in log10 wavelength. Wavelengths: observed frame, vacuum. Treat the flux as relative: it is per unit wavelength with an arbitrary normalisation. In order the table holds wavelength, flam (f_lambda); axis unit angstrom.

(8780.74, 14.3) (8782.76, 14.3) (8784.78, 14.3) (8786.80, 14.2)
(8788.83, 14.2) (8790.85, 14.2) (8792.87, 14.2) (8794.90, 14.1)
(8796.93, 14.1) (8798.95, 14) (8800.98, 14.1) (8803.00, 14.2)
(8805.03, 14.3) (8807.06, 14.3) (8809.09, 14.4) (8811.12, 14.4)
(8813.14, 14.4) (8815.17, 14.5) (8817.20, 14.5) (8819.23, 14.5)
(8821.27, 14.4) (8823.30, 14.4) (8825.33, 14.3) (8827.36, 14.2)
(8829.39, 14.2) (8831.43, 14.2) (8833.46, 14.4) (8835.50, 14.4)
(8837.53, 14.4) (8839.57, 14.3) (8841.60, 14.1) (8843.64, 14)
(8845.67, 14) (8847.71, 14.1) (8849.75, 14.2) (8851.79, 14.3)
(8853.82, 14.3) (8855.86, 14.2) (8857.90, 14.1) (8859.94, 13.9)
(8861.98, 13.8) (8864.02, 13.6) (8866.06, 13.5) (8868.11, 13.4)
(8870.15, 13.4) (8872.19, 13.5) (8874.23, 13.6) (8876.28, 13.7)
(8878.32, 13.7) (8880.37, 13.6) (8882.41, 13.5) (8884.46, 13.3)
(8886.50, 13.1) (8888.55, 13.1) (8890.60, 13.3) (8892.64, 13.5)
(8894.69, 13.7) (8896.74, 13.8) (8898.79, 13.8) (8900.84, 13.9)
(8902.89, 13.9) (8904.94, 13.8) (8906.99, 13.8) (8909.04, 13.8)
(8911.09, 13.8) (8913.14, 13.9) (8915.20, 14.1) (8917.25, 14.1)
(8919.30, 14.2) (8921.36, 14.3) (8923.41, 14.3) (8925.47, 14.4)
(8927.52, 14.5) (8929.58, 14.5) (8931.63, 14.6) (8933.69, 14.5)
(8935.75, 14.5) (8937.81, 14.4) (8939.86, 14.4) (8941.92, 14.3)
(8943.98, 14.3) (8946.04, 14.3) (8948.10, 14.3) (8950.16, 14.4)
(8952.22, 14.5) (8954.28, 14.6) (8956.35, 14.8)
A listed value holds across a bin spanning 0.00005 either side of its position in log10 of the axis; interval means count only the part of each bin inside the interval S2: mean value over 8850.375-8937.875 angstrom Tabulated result 13.9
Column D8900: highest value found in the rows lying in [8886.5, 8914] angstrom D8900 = 13.9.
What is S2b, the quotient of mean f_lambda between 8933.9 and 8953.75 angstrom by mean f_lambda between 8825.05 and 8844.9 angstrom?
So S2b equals 1.01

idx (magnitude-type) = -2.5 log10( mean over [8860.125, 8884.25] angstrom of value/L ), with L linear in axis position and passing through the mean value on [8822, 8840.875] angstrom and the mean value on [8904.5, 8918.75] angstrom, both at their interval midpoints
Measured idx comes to 0.04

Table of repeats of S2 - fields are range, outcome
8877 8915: 13.6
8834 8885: 13.9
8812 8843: 14.3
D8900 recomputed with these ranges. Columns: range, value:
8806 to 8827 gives 14.5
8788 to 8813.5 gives 14.4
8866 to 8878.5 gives 13.7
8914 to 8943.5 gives 14.6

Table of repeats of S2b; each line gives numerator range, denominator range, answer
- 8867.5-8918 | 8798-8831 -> 0.95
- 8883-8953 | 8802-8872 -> 0.99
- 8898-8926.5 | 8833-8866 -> 0.99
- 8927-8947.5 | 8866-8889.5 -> 1.07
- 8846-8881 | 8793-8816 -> 0.97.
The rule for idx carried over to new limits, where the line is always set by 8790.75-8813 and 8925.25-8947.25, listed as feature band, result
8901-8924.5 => 0.03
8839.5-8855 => 0.01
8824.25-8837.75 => 0.00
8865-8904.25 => 0.06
